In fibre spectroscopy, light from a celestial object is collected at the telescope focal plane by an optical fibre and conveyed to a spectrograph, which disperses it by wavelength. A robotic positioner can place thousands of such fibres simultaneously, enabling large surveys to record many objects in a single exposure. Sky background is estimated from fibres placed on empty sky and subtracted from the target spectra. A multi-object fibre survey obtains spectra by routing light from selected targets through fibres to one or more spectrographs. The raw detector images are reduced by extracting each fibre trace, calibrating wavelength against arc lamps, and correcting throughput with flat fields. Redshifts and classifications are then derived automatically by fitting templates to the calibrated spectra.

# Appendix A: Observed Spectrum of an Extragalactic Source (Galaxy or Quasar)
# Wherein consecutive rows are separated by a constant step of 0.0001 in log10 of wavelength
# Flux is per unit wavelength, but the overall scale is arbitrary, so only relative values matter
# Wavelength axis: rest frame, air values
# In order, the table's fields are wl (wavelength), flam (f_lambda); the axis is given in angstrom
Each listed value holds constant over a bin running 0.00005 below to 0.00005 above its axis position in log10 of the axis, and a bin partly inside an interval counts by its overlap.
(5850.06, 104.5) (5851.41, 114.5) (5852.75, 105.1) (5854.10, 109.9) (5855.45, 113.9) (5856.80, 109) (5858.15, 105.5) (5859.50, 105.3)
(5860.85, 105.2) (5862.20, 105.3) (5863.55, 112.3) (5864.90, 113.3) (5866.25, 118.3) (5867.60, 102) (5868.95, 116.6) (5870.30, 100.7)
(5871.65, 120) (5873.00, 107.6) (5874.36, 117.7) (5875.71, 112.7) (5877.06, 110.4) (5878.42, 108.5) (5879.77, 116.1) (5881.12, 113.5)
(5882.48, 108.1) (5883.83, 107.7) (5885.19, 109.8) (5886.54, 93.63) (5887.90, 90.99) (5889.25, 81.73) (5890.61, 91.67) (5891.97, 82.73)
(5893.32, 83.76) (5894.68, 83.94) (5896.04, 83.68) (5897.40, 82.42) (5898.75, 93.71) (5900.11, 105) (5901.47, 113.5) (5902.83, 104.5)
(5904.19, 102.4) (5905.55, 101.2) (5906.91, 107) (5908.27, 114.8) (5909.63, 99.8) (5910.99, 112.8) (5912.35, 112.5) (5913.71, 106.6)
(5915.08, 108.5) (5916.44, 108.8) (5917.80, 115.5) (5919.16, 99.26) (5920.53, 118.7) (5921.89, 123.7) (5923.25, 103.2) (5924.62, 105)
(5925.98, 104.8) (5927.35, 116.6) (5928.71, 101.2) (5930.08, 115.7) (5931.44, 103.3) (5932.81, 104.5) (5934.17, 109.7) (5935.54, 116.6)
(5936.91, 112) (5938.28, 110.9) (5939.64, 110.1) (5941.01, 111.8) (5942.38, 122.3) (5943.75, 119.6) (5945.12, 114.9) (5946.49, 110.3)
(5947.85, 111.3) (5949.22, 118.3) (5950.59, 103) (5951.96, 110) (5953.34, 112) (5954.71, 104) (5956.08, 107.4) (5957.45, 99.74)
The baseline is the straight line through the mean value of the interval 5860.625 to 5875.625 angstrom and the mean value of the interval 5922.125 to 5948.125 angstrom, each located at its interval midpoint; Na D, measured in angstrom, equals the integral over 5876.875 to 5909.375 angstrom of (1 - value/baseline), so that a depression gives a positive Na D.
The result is 3.4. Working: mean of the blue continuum 111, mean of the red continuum 111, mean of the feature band 99.4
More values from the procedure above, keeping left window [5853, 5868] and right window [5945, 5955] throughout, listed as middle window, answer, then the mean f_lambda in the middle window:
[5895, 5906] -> 1.2 angstrom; 97.8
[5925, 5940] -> 0.1 angstrom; 110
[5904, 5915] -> 0.2 angstrom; 107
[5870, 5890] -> 0.5 angstrom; 107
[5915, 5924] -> -0.1 angstrom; 111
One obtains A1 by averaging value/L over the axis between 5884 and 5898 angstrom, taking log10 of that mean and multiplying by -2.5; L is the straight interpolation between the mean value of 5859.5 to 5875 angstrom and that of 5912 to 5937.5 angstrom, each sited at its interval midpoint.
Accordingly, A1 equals 0.231 mag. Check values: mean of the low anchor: 111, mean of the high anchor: 110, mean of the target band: 89.1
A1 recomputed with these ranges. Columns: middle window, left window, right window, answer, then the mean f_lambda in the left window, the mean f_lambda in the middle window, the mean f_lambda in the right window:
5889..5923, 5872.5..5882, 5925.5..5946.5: 0.10 mag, 112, 102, 112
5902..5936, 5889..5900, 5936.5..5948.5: -0.09 mag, 86.6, 109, 114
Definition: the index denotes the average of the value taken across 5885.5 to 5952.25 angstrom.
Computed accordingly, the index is 105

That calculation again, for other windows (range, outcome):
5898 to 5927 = 108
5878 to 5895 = 98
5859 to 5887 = 110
